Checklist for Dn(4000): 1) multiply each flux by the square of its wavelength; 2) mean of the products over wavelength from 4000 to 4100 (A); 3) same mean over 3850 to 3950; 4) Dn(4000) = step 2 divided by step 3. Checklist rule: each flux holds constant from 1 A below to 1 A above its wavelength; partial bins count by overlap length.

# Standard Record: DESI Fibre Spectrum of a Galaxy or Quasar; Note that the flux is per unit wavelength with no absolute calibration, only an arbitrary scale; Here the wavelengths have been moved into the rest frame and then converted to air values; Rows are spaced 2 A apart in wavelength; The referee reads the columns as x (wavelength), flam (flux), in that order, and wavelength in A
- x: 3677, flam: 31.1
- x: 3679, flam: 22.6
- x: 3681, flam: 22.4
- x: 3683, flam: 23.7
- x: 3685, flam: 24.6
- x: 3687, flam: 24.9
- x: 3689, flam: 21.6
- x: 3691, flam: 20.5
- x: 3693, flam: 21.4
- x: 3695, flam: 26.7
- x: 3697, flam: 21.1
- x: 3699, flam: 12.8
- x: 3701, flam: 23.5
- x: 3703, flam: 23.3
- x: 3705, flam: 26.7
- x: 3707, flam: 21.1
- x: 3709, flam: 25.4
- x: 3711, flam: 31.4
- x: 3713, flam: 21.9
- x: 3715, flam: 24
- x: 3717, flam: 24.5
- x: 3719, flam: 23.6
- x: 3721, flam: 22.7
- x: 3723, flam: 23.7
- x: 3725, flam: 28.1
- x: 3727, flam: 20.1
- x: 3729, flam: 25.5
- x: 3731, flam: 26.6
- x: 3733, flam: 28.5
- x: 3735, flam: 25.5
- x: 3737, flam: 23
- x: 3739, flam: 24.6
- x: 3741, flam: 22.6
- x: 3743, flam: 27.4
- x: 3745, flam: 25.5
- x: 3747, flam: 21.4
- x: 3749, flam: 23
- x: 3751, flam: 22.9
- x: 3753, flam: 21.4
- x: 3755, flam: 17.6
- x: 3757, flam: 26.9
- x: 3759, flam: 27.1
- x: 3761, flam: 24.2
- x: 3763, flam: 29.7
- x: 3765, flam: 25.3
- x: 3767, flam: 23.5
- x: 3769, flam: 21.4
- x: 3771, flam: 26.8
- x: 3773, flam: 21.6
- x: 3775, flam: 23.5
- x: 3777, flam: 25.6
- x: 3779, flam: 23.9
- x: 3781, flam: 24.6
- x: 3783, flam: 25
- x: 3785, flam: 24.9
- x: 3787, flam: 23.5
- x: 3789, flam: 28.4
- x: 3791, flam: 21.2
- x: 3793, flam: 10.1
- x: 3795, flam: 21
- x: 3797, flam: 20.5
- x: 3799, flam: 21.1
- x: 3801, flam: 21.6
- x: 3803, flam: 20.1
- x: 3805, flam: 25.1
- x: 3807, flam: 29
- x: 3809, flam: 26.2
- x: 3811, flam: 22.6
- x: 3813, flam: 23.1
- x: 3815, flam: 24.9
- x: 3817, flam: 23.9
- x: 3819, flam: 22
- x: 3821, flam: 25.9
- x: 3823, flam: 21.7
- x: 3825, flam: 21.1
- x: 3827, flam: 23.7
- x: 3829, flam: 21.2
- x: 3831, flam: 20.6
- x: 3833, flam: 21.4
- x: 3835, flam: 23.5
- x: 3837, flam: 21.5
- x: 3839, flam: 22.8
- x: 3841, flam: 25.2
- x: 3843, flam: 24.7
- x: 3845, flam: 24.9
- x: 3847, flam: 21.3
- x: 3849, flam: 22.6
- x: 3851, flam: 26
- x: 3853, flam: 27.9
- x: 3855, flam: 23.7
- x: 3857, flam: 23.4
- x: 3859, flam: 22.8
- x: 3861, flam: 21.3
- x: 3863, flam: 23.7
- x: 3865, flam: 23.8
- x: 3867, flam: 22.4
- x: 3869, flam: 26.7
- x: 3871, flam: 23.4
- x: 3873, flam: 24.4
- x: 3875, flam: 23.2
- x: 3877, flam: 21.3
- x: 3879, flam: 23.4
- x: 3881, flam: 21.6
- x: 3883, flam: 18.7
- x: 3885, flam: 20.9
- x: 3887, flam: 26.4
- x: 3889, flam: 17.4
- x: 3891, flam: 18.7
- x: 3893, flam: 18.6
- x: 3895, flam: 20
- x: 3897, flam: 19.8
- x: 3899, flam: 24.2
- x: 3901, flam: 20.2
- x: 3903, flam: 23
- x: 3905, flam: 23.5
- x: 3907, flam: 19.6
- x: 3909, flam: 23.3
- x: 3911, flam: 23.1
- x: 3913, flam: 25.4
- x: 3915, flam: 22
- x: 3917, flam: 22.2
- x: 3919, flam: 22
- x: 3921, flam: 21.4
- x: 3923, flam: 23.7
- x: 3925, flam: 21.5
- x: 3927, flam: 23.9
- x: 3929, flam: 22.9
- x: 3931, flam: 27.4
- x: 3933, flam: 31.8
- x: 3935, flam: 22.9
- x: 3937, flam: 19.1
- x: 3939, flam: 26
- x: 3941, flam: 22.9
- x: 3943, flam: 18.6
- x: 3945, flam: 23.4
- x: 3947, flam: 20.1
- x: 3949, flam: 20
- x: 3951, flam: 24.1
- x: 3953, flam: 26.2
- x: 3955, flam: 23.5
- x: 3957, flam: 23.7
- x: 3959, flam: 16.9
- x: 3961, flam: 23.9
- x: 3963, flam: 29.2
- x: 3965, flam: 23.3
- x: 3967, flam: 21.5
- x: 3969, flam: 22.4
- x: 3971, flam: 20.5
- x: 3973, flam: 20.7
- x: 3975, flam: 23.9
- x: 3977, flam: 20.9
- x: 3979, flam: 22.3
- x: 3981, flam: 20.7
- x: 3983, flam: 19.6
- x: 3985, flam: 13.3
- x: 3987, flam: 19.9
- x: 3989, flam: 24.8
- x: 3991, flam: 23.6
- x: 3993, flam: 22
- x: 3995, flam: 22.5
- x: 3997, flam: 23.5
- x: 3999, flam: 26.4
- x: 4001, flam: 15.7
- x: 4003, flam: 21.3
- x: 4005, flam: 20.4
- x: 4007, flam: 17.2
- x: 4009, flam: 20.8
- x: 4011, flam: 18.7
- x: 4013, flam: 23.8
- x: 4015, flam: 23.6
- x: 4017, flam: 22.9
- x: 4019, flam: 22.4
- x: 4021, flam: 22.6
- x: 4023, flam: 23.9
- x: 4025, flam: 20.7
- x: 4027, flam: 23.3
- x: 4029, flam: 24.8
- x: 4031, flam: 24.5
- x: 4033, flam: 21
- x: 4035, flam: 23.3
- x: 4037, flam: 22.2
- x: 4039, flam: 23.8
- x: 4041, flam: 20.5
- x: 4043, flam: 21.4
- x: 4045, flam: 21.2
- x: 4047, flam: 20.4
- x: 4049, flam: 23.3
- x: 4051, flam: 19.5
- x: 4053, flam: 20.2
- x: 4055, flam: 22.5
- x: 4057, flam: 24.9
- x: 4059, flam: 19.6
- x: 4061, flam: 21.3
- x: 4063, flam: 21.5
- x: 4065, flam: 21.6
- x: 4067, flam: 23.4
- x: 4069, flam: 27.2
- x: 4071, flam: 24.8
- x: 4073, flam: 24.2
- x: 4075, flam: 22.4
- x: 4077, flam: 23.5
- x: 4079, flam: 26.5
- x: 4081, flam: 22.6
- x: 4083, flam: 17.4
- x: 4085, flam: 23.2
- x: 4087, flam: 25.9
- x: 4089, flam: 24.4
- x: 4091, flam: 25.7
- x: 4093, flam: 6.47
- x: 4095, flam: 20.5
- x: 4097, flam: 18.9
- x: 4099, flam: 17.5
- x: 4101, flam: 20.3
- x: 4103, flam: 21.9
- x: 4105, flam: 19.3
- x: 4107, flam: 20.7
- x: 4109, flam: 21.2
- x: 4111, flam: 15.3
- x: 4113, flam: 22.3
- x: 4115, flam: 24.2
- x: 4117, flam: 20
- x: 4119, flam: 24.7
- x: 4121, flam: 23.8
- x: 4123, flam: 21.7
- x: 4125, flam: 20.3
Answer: 1.0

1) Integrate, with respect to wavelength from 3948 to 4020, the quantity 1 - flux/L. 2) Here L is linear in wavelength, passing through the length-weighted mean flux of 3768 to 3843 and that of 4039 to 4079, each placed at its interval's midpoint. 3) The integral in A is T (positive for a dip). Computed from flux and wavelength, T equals 2.4 A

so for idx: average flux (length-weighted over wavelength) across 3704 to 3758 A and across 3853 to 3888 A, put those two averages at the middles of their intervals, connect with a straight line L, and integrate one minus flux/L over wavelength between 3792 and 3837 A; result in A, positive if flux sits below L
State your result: 2.53 A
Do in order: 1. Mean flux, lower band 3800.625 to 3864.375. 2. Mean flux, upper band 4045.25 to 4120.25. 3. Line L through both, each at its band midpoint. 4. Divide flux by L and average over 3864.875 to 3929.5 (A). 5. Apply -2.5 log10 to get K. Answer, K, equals 0.04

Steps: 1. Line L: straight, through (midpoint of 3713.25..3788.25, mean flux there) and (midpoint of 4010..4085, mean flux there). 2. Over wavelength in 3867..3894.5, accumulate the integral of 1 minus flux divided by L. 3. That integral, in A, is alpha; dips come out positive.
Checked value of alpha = 1.9 A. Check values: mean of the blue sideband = 24.3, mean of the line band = 21.9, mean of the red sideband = 22.5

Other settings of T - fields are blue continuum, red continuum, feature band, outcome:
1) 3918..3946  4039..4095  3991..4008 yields 1.1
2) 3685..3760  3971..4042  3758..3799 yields -0.3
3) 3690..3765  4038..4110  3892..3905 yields 0.9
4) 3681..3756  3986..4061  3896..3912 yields 0.4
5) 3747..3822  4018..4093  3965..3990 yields 2.0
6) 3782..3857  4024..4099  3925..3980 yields -1.2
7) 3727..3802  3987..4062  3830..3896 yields 1.0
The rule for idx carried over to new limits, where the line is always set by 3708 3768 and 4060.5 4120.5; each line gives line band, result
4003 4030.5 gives 0.4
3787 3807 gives 2.1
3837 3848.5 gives 0.1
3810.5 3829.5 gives 0.7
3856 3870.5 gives 0.1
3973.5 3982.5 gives 0.3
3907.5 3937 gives -0.7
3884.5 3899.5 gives 1.7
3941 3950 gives 0.8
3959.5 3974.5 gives -0.1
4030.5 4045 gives -0.1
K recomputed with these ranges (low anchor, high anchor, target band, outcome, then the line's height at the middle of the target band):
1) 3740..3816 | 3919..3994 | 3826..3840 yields 0.05 mag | 23.2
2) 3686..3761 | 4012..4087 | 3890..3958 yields 0.02 mag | 23.1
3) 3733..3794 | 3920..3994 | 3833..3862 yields -0.02 mag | 23.2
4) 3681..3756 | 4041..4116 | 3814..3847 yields 0.00 mag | 22.9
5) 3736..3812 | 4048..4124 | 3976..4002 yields 0.05 mag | 22.3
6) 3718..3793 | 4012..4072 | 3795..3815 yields 0.03 mag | 23.9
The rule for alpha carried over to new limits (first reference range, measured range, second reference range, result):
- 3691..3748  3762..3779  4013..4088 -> -0.62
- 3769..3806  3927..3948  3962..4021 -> -1.53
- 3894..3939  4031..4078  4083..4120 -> -2.64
